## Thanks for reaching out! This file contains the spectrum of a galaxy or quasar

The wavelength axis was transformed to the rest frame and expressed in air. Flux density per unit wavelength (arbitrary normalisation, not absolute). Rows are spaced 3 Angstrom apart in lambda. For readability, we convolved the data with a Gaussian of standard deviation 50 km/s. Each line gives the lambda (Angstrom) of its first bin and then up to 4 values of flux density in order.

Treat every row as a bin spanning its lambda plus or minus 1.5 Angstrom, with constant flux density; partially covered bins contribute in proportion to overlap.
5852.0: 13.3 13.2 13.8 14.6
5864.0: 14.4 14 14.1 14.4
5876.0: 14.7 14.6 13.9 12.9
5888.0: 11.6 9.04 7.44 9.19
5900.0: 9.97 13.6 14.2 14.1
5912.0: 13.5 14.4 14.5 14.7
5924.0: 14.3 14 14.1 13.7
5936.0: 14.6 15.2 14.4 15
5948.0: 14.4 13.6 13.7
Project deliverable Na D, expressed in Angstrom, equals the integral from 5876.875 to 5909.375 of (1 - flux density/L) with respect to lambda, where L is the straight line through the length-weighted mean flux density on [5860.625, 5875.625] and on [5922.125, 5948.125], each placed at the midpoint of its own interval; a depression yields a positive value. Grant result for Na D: 5.7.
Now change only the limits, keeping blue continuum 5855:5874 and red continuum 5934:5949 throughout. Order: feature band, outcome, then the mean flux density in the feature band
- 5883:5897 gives 3.96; 10.3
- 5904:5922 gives 0.35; 14.2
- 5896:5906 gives 2.02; 11.5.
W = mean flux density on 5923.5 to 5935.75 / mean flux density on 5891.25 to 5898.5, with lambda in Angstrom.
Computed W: 1.67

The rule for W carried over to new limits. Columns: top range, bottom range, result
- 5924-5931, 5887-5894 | 1.47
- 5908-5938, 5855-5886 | 1.01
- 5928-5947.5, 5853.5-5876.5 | 1.03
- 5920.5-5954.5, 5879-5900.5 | 1.31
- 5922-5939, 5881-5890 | 1.14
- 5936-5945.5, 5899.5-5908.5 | 1.14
